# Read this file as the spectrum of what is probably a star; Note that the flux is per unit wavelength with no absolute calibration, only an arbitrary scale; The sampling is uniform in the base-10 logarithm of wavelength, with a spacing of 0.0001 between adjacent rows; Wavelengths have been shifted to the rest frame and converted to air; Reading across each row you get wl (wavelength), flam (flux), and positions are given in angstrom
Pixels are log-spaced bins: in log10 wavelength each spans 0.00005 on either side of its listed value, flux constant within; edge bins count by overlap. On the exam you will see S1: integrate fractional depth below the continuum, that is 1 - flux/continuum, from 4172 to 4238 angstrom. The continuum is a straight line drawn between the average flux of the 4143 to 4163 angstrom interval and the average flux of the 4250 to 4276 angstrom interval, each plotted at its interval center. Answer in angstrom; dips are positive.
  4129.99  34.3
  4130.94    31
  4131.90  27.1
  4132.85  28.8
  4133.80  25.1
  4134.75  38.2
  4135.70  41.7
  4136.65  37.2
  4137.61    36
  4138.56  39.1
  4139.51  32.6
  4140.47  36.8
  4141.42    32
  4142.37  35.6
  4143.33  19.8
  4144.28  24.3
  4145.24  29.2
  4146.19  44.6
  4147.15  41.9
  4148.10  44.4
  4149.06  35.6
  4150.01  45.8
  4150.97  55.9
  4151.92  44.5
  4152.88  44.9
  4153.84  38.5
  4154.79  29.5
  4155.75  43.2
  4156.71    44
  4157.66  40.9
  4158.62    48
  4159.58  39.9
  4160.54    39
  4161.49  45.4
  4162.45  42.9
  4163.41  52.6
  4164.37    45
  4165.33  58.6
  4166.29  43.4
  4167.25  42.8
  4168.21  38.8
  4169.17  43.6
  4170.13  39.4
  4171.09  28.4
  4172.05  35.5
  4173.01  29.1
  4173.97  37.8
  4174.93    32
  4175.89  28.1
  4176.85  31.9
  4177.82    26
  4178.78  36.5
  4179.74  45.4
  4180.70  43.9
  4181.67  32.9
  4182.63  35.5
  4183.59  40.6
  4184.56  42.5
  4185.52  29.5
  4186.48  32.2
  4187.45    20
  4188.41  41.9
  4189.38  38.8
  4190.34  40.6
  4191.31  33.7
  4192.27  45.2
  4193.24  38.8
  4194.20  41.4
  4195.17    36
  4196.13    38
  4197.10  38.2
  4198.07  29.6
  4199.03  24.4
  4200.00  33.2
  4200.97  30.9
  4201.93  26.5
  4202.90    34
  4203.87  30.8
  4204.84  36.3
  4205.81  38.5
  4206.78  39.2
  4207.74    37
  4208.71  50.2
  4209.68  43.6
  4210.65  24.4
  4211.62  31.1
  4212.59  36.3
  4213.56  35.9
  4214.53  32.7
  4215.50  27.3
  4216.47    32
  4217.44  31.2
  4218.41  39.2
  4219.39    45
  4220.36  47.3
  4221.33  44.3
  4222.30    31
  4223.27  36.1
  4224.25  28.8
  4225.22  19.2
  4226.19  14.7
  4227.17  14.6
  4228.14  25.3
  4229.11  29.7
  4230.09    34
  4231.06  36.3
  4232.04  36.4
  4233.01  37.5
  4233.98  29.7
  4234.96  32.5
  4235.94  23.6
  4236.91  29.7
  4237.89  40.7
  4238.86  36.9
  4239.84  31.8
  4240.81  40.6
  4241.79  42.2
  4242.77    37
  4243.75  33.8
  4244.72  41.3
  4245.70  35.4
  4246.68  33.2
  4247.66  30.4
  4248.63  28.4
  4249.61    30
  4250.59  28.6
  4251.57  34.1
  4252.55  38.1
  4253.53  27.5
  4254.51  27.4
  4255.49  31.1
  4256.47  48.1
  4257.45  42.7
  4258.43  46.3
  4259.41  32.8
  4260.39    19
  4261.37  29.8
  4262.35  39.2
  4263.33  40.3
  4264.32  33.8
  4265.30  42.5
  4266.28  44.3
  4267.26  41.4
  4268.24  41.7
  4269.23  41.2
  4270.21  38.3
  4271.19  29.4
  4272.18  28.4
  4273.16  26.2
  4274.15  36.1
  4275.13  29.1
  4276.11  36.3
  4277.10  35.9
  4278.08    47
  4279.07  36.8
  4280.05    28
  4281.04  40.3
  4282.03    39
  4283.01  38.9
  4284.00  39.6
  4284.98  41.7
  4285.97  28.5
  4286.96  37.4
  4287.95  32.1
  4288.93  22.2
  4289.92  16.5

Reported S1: 6.8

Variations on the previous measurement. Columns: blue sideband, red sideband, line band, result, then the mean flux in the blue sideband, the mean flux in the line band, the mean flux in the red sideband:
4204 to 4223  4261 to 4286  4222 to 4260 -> 4.3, 36.9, 32.7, 36.9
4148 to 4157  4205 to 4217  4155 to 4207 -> 2.3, 42.5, 37.6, 35.7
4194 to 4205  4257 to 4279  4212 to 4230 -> 1.2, 33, 31.7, 36.4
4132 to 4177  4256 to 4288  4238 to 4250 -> 0.6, 38.5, 35.3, 36.8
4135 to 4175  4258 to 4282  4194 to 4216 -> 2.1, 39.6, 34.5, 36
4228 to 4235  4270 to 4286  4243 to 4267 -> -0.5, 33.1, 35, 35.4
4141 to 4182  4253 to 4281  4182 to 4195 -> 0.5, 39.1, 36.9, 35.8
